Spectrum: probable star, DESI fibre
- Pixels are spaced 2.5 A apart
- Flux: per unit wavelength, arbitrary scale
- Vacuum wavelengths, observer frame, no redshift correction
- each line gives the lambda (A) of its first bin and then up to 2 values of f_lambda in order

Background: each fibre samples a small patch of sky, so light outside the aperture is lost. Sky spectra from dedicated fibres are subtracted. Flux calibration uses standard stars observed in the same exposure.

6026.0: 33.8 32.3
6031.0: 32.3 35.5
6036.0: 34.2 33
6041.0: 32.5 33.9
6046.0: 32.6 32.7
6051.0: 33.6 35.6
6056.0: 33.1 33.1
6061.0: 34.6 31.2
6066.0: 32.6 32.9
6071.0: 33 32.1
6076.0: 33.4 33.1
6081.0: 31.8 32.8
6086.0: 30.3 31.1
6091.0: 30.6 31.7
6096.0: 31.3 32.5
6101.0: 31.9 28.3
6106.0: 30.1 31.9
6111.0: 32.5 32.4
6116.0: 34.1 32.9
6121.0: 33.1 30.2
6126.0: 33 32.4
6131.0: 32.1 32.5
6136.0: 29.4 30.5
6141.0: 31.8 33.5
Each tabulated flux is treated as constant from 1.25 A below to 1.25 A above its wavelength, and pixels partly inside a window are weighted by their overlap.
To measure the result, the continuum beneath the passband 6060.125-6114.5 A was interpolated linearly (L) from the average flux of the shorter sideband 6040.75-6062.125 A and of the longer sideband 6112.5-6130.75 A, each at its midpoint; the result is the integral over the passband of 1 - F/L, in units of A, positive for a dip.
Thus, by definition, 1.9 A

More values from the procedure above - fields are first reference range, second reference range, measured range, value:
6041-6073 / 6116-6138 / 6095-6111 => 0.65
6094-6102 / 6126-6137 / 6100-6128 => -0.02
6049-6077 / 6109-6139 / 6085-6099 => 0.63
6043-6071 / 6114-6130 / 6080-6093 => 0.64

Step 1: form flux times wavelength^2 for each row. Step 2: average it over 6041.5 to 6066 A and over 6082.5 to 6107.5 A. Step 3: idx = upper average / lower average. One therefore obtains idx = 0.94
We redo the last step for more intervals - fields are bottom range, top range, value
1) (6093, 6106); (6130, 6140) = 1.02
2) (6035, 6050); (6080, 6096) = 0.96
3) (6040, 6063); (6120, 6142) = 0.97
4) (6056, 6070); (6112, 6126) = 1.01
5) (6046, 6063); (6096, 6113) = 0.95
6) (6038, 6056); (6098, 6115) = 0.96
